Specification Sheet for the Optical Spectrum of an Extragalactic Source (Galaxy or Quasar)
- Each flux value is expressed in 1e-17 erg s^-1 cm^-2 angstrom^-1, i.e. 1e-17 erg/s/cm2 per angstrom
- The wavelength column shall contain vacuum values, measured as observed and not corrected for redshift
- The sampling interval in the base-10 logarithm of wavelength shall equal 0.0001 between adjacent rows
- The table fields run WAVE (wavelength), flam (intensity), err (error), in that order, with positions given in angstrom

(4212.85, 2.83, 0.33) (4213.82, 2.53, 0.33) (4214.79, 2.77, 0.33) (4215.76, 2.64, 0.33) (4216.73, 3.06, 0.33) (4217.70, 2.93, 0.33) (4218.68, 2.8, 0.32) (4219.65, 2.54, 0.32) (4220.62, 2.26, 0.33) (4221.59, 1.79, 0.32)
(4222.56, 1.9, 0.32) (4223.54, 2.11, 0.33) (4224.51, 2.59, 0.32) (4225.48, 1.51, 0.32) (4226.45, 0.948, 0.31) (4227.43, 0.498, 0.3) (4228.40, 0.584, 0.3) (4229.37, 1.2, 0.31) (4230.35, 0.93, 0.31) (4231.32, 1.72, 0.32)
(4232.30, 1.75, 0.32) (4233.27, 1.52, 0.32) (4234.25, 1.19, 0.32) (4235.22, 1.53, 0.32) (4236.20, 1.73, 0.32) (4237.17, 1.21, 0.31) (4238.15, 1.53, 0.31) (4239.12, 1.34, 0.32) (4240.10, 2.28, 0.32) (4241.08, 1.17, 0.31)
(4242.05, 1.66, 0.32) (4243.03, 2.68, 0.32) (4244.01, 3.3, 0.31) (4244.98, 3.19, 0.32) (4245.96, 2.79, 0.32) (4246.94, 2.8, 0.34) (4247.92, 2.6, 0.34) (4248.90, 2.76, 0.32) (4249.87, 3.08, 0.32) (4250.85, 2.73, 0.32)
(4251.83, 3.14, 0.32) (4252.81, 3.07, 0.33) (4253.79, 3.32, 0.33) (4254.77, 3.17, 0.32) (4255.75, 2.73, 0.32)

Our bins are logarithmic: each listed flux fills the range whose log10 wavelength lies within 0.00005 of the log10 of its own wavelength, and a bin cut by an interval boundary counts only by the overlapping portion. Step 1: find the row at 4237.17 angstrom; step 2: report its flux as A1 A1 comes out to 1.21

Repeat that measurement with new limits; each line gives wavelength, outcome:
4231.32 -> 1.72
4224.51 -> 2.59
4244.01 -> 3.3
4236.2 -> 1.73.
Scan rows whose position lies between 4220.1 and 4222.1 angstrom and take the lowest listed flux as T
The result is 1.79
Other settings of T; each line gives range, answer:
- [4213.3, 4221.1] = 2.26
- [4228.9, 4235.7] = 0.93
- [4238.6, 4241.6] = 1.17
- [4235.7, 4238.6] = 1.21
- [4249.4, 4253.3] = 2.73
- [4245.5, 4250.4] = 2.6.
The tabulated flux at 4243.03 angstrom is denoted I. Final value 2.68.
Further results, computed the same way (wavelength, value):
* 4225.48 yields 1.51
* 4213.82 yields 2.53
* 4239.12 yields 1.34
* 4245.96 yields 2.79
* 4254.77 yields 3.17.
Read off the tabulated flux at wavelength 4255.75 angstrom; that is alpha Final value 2.73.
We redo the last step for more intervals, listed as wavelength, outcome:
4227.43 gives 0.498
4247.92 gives 2.6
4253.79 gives 3.32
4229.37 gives 1.2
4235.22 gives 1.53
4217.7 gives 2.93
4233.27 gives 1.52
